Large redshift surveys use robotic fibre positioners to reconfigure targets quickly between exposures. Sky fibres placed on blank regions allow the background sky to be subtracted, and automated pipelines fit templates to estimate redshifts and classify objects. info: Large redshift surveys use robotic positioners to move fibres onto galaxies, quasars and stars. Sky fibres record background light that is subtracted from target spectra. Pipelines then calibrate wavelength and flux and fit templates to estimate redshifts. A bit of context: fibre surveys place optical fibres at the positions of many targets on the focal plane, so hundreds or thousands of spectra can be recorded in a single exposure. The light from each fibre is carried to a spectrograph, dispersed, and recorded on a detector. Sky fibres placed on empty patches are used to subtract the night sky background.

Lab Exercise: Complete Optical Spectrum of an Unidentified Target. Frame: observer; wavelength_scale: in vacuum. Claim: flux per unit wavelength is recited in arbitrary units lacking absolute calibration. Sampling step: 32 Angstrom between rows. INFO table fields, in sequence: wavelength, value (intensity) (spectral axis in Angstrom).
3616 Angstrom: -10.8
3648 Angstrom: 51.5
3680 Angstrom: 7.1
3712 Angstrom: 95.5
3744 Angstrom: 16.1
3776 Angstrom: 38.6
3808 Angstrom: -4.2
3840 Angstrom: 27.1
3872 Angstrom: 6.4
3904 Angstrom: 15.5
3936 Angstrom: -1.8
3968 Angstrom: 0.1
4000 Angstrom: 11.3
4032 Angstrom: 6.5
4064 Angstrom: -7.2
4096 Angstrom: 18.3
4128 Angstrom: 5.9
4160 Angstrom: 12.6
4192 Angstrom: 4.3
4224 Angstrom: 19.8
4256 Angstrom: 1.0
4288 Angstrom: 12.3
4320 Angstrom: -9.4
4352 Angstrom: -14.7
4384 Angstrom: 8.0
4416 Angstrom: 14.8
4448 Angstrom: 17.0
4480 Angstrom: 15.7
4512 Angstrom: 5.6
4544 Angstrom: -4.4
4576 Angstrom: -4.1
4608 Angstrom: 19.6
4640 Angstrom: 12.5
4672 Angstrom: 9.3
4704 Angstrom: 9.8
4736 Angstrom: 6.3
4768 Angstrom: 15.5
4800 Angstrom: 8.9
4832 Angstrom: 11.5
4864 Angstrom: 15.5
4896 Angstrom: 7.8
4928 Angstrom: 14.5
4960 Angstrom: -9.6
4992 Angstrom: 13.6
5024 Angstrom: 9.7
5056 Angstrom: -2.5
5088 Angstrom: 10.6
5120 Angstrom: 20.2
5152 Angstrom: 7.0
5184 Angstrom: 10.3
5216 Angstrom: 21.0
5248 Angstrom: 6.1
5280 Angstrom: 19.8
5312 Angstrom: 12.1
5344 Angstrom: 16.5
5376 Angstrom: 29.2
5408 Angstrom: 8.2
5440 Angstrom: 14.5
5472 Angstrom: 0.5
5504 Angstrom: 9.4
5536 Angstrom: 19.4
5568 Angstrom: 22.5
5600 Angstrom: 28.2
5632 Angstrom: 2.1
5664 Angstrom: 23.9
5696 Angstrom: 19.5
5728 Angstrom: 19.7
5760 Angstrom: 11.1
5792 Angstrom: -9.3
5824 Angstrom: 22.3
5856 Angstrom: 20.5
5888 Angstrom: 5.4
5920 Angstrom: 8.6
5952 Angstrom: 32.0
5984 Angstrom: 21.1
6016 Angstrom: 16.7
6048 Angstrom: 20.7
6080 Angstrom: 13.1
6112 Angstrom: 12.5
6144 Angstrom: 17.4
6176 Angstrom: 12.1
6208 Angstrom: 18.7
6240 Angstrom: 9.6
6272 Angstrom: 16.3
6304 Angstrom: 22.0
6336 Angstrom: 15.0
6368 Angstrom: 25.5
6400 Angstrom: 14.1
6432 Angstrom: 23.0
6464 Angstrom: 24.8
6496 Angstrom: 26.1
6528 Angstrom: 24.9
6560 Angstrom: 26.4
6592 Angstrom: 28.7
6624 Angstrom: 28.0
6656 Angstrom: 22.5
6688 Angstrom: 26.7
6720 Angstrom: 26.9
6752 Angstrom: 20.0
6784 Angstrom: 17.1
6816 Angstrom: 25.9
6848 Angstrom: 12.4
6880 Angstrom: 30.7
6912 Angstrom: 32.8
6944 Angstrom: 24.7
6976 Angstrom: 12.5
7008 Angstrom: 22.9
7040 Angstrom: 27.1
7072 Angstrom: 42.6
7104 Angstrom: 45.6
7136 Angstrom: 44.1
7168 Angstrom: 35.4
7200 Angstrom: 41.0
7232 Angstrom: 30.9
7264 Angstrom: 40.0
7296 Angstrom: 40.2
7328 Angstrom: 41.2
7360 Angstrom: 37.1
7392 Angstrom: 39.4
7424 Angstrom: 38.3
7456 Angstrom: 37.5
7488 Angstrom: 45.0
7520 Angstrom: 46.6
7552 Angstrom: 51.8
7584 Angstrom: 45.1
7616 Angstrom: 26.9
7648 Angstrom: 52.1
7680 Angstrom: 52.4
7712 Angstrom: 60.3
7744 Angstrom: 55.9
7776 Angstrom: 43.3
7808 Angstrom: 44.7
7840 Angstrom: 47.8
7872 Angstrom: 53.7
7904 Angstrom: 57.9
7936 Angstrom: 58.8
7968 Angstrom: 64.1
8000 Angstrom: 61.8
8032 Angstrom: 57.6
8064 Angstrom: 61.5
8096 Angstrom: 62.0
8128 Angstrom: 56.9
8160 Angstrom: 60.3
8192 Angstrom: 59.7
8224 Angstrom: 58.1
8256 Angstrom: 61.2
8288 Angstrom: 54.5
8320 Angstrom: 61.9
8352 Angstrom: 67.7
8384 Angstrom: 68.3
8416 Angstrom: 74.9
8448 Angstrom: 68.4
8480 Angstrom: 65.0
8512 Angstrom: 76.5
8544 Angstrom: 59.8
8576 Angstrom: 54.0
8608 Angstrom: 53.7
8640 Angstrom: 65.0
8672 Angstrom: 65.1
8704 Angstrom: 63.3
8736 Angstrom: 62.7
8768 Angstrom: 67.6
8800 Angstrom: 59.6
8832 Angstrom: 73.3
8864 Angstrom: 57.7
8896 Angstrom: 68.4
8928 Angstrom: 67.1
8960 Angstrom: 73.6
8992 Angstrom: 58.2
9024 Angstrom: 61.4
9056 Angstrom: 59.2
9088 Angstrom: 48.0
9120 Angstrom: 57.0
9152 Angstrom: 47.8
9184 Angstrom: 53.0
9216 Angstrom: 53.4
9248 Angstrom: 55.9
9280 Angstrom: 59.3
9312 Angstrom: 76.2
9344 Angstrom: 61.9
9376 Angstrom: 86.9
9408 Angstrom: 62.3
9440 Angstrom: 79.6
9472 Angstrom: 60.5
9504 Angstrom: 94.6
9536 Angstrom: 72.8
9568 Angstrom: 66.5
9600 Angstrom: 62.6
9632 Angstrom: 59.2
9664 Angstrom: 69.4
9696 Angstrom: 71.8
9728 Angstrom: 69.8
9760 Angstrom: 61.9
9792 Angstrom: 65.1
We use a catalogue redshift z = 0.768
